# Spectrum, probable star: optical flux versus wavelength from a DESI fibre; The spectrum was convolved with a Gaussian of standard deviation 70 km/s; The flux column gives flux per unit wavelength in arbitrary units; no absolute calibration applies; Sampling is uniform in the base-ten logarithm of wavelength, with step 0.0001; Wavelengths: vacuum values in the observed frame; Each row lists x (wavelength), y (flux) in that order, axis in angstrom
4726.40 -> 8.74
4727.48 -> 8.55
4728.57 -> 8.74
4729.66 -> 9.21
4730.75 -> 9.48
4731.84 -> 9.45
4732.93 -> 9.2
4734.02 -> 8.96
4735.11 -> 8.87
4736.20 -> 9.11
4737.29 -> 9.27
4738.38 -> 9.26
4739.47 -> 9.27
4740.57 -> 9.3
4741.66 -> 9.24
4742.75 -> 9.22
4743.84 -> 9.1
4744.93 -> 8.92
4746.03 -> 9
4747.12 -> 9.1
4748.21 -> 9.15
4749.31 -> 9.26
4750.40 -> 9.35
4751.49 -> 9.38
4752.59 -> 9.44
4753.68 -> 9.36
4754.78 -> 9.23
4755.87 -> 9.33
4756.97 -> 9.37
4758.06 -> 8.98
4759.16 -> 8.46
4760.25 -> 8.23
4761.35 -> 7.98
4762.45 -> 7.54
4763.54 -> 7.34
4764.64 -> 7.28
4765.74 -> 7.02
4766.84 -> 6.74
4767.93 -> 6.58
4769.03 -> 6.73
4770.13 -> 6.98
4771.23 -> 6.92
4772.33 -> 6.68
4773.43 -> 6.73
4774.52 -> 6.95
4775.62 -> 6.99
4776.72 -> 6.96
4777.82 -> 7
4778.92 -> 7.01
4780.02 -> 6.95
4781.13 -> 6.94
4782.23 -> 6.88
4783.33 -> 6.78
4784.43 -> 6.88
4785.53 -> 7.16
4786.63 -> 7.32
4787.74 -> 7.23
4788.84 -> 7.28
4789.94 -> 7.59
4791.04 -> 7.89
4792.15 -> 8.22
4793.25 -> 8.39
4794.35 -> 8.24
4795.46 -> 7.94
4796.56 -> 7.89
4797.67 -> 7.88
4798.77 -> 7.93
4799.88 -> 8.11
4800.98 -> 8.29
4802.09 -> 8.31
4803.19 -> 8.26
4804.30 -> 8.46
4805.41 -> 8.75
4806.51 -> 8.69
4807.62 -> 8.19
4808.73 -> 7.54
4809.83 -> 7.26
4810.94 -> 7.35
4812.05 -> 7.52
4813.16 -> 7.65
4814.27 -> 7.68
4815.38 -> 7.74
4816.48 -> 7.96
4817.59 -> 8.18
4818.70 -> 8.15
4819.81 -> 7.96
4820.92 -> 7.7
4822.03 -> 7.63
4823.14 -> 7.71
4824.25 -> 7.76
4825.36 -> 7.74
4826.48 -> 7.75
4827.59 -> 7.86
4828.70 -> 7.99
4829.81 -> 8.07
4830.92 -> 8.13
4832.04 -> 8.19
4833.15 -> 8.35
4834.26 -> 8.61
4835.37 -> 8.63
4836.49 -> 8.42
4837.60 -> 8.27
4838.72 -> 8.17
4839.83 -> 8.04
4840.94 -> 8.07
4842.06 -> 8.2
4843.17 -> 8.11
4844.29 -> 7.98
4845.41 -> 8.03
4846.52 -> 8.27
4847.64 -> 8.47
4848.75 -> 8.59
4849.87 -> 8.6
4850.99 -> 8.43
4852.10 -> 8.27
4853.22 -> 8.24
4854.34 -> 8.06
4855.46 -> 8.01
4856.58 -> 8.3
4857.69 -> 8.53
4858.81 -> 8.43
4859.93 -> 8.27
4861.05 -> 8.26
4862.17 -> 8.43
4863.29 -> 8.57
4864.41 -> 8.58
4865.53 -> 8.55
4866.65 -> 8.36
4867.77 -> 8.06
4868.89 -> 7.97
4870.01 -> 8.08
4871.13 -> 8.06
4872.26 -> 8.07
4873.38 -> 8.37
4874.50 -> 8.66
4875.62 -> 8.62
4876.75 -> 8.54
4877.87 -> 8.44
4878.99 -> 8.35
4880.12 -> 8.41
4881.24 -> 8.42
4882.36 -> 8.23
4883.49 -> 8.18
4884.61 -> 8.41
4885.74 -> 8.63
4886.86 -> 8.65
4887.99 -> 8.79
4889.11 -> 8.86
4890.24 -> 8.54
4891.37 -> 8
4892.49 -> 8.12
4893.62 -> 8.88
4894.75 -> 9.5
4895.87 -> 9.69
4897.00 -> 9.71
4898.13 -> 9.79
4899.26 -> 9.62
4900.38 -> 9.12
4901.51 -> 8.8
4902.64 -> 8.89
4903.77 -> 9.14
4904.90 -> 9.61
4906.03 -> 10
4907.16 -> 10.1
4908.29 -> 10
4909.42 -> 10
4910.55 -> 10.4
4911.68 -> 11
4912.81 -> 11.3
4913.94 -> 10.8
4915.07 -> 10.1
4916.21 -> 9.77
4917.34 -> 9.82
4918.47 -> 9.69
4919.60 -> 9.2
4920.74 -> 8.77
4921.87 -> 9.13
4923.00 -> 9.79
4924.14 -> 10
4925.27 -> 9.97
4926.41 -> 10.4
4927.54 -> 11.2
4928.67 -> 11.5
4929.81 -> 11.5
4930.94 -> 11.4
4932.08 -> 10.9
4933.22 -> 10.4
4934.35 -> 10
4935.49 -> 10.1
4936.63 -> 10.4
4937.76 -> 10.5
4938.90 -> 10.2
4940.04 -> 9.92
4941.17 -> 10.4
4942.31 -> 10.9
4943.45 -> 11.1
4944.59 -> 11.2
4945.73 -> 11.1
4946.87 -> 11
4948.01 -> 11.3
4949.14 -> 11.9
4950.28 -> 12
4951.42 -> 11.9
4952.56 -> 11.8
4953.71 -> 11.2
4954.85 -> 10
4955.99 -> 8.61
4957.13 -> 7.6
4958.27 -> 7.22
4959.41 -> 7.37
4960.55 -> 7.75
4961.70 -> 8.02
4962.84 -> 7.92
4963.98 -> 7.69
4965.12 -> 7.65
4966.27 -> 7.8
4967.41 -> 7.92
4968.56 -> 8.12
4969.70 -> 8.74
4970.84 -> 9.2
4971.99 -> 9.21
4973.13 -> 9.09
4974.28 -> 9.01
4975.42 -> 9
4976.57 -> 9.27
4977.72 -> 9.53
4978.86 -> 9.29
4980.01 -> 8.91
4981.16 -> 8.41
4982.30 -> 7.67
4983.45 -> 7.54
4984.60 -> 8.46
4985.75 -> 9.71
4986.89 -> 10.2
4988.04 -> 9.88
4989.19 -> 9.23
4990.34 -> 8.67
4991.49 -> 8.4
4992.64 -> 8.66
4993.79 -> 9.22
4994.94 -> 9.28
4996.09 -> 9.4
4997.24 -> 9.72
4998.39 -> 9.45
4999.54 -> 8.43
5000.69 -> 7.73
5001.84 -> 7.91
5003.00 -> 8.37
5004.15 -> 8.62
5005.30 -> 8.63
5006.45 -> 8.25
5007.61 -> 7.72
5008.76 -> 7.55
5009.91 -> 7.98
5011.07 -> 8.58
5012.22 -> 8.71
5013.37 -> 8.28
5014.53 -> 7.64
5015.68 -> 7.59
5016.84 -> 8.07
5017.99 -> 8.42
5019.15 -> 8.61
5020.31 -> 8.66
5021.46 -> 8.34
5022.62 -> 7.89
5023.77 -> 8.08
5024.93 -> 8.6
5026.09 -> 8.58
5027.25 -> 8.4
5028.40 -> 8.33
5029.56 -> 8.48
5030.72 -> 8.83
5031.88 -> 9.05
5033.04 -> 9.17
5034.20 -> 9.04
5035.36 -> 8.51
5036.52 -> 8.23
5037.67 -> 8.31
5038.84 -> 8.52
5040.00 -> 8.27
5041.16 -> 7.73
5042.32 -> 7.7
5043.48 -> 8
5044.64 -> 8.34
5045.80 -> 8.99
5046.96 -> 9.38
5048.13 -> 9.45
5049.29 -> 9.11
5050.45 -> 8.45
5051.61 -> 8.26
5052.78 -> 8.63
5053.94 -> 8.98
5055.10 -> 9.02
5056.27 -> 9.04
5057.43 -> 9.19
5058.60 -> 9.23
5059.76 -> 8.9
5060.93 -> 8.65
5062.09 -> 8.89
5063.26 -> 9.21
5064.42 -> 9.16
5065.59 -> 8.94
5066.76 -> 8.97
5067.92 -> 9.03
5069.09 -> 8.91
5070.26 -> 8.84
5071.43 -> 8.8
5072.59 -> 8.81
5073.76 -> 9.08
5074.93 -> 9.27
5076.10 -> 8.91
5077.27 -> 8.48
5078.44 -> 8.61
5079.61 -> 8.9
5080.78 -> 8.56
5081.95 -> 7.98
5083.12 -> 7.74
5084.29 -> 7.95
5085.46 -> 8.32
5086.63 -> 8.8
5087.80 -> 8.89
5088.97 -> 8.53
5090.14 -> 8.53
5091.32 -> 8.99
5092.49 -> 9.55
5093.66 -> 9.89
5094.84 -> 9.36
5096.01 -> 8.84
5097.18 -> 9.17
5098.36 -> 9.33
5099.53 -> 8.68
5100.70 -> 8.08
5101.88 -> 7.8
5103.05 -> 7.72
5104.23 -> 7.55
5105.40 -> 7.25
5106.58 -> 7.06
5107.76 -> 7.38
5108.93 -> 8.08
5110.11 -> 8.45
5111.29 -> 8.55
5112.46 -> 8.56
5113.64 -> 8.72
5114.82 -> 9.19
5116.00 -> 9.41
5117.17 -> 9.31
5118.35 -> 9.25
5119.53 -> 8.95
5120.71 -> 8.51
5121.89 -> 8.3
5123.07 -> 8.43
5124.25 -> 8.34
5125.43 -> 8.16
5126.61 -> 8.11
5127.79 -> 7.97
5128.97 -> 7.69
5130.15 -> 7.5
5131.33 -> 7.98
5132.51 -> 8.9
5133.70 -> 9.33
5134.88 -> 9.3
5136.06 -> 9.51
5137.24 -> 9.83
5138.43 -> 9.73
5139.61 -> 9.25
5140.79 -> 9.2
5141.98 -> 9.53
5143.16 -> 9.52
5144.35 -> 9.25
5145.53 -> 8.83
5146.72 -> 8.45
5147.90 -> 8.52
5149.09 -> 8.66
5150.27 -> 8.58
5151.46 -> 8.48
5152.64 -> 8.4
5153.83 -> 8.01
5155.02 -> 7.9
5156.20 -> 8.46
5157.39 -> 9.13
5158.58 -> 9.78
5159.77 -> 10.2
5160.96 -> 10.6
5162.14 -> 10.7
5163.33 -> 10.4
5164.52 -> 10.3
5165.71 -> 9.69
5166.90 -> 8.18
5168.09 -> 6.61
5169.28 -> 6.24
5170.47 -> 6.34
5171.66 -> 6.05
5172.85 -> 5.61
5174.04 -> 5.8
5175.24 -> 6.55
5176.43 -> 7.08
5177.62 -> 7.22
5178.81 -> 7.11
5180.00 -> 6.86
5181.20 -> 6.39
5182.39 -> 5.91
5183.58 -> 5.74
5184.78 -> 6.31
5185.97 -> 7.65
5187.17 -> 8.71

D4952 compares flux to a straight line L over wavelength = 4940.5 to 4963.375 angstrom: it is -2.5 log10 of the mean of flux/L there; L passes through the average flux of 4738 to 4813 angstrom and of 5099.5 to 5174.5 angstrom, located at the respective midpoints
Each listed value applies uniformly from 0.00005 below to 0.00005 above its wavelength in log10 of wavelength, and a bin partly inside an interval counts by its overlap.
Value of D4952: -0.21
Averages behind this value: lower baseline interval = 7.99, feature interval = 10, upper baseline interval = 8.51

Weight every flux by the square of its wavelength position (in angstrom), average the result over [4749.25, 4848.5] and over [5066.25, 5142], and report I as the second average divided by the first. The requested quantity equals 1.2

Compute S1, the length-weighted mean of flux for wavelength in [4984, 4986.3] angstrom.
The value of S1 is 9.04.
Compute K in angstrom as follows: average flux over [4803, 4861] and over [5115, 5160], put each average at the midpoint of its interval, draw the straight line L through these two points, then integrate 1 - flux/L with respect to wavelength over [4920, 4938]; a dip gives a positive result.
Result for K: -4.4 angstrom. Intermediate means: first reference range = 8.1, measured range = 10.4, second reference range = 8.8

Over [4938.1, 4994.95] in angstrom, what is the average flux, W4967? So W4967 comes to 9.33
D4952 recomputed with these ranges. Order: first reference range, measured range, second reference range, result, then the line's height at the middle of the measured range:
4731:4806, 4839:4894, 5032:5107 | -0.01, 8.3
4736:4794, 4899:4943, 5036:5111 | -0.21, 8.32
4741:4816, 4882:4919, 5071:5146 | -0.15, 8.2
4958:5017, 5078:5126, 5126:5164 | 0.04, 8.87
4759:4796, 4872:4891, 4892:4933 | 0.10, 9.33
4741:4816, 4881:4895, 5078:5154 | -0.05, 8.15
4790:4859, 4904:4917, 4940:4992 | -0.16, 8.84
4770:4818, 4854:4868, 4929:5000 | 0.00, 8.34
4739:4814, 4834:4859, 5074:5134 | -0.03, 8.08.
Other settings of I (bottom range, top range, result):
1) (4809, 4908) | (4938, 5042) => 1.12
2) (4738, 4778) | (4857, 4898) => 1.09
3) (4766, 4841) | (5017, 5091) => 1.25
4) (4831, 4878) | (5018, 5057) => 1.11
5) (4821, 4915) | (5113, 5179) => 1.10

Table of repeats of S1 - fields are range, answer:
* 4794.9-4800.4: 7.94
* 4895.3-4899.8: 9.7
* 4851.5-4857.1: 8.17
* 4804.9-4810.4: 8.09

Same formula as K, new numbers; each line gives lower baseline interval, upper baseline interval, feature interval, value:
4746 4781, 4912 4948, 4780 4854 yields 6.5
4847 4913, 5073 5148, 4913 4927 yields -1.7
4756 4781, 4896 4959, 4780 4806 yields 0.2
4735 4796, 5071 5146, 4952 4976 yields -0.6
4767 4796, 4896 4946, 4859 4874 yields 1.2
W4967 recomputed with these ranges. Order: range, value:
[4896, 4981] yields 9.77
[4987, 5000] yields 9.16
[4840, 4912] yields 8.68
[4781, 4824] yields 7.79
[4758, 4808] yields 7.54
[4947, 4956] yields 11.2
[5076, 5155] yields 8.61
